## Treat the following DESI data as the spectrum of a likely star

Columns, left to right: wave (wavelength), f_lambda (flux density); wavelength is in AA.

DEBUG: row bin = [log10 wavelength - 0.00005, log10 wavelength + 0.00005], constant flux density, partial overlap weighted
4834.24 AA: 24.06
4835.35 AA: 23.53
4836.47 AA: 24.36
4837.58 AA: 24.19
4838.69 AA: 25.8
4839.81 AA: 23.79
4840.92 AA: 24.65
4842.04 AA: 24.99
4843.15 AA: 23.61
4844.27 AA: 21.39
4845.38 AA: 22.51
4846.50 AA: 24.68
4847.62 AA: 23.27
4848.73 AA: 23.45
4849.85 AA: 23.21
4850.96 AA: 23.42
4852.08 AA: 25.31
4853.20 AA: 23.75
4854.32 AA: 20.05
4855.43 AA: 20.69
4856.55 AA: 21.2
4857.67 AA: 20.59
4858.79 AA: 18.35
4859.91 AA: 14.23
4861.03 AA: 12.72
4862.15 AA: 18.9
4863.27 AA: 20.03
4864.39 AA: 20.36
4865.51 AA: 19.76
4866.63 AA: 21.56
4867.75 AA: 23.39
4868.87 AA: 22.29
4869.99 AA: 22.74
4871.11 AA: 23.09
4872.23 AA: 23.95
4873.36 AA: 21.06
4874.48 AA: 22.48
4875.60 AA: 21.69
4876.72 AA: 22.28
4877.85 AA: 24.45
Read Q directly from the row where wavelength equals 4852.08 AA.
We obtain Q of 25.31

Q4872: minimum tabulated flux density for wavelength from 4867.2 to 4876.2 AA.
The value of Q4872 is 21.06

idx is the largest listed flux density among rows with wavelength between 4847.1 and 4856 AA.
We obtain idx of 25.31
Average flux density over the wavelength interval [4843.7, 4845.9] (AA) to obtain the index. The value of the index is 22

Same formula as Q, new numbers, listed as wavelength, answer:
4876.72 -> 22.28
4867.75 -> 23.39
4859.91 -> 14.23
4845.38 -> 22.51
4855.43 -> 20.69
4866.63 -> 21.56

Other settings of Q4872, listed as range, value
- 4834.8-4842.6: 23.53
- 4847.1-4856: 20.05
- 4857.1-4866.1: 12.72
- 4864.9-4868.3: 19.76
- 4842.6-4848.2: 21.39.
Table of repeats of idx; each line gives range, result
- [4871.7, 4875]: 23.95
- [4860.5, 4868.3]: 23.39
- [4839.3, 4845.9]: 24.99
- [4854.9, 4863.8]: 21.2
